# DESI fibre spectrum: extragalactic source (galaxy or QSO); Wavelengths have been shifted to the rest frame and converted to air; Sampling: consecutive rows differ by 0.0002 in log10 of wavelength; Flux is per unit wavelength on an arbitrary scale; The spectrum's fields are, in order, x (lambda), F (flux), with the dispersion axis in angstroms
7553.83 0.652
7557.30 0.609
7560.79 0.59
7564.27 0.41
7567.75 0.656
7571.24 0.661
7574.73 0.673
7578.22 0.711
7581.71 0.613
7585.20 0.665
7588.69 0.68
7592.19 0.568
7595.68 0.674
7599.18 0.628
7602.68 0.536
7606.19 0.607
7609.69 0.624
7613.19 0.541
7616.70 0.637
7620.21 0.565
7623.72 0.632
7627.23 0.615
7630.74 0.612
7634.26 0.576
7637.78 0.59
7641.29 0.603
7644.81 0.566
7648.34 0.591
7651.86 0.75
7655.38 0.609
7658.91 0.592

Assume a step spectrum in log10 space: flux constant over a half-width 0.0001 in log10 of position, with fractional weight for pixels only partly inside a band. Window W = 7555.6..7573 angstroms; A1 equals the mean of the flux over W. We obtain 0.585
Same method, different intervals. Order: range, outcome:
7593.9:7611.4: 0.614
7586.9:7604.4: 0.618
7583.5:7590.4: 0.673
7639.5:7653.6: 0.627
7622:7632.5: 0.62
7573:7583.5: 0.666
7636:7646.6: 0.586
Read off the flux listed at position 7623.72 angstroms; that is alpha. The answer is 0.632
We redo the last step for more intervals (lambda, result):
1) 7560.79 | 0.59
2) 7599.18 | 0.628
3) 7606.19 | 0.607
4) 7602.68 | 0.536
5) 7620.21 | 0.565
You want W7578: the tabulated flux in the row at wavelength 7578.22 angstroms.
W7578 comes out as 0.711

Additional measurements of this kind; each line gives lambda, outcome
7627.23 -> 0.615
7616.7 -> 0.637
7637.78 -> 0.59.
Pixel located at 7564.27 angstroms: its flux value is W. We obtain 0.41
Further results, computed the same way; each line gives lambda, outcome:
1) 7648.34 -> 0.591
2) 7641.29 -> 0.603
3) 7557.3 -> 0.609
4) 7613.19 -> 0.541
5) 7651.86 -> 0.75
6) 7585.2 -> 0.665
